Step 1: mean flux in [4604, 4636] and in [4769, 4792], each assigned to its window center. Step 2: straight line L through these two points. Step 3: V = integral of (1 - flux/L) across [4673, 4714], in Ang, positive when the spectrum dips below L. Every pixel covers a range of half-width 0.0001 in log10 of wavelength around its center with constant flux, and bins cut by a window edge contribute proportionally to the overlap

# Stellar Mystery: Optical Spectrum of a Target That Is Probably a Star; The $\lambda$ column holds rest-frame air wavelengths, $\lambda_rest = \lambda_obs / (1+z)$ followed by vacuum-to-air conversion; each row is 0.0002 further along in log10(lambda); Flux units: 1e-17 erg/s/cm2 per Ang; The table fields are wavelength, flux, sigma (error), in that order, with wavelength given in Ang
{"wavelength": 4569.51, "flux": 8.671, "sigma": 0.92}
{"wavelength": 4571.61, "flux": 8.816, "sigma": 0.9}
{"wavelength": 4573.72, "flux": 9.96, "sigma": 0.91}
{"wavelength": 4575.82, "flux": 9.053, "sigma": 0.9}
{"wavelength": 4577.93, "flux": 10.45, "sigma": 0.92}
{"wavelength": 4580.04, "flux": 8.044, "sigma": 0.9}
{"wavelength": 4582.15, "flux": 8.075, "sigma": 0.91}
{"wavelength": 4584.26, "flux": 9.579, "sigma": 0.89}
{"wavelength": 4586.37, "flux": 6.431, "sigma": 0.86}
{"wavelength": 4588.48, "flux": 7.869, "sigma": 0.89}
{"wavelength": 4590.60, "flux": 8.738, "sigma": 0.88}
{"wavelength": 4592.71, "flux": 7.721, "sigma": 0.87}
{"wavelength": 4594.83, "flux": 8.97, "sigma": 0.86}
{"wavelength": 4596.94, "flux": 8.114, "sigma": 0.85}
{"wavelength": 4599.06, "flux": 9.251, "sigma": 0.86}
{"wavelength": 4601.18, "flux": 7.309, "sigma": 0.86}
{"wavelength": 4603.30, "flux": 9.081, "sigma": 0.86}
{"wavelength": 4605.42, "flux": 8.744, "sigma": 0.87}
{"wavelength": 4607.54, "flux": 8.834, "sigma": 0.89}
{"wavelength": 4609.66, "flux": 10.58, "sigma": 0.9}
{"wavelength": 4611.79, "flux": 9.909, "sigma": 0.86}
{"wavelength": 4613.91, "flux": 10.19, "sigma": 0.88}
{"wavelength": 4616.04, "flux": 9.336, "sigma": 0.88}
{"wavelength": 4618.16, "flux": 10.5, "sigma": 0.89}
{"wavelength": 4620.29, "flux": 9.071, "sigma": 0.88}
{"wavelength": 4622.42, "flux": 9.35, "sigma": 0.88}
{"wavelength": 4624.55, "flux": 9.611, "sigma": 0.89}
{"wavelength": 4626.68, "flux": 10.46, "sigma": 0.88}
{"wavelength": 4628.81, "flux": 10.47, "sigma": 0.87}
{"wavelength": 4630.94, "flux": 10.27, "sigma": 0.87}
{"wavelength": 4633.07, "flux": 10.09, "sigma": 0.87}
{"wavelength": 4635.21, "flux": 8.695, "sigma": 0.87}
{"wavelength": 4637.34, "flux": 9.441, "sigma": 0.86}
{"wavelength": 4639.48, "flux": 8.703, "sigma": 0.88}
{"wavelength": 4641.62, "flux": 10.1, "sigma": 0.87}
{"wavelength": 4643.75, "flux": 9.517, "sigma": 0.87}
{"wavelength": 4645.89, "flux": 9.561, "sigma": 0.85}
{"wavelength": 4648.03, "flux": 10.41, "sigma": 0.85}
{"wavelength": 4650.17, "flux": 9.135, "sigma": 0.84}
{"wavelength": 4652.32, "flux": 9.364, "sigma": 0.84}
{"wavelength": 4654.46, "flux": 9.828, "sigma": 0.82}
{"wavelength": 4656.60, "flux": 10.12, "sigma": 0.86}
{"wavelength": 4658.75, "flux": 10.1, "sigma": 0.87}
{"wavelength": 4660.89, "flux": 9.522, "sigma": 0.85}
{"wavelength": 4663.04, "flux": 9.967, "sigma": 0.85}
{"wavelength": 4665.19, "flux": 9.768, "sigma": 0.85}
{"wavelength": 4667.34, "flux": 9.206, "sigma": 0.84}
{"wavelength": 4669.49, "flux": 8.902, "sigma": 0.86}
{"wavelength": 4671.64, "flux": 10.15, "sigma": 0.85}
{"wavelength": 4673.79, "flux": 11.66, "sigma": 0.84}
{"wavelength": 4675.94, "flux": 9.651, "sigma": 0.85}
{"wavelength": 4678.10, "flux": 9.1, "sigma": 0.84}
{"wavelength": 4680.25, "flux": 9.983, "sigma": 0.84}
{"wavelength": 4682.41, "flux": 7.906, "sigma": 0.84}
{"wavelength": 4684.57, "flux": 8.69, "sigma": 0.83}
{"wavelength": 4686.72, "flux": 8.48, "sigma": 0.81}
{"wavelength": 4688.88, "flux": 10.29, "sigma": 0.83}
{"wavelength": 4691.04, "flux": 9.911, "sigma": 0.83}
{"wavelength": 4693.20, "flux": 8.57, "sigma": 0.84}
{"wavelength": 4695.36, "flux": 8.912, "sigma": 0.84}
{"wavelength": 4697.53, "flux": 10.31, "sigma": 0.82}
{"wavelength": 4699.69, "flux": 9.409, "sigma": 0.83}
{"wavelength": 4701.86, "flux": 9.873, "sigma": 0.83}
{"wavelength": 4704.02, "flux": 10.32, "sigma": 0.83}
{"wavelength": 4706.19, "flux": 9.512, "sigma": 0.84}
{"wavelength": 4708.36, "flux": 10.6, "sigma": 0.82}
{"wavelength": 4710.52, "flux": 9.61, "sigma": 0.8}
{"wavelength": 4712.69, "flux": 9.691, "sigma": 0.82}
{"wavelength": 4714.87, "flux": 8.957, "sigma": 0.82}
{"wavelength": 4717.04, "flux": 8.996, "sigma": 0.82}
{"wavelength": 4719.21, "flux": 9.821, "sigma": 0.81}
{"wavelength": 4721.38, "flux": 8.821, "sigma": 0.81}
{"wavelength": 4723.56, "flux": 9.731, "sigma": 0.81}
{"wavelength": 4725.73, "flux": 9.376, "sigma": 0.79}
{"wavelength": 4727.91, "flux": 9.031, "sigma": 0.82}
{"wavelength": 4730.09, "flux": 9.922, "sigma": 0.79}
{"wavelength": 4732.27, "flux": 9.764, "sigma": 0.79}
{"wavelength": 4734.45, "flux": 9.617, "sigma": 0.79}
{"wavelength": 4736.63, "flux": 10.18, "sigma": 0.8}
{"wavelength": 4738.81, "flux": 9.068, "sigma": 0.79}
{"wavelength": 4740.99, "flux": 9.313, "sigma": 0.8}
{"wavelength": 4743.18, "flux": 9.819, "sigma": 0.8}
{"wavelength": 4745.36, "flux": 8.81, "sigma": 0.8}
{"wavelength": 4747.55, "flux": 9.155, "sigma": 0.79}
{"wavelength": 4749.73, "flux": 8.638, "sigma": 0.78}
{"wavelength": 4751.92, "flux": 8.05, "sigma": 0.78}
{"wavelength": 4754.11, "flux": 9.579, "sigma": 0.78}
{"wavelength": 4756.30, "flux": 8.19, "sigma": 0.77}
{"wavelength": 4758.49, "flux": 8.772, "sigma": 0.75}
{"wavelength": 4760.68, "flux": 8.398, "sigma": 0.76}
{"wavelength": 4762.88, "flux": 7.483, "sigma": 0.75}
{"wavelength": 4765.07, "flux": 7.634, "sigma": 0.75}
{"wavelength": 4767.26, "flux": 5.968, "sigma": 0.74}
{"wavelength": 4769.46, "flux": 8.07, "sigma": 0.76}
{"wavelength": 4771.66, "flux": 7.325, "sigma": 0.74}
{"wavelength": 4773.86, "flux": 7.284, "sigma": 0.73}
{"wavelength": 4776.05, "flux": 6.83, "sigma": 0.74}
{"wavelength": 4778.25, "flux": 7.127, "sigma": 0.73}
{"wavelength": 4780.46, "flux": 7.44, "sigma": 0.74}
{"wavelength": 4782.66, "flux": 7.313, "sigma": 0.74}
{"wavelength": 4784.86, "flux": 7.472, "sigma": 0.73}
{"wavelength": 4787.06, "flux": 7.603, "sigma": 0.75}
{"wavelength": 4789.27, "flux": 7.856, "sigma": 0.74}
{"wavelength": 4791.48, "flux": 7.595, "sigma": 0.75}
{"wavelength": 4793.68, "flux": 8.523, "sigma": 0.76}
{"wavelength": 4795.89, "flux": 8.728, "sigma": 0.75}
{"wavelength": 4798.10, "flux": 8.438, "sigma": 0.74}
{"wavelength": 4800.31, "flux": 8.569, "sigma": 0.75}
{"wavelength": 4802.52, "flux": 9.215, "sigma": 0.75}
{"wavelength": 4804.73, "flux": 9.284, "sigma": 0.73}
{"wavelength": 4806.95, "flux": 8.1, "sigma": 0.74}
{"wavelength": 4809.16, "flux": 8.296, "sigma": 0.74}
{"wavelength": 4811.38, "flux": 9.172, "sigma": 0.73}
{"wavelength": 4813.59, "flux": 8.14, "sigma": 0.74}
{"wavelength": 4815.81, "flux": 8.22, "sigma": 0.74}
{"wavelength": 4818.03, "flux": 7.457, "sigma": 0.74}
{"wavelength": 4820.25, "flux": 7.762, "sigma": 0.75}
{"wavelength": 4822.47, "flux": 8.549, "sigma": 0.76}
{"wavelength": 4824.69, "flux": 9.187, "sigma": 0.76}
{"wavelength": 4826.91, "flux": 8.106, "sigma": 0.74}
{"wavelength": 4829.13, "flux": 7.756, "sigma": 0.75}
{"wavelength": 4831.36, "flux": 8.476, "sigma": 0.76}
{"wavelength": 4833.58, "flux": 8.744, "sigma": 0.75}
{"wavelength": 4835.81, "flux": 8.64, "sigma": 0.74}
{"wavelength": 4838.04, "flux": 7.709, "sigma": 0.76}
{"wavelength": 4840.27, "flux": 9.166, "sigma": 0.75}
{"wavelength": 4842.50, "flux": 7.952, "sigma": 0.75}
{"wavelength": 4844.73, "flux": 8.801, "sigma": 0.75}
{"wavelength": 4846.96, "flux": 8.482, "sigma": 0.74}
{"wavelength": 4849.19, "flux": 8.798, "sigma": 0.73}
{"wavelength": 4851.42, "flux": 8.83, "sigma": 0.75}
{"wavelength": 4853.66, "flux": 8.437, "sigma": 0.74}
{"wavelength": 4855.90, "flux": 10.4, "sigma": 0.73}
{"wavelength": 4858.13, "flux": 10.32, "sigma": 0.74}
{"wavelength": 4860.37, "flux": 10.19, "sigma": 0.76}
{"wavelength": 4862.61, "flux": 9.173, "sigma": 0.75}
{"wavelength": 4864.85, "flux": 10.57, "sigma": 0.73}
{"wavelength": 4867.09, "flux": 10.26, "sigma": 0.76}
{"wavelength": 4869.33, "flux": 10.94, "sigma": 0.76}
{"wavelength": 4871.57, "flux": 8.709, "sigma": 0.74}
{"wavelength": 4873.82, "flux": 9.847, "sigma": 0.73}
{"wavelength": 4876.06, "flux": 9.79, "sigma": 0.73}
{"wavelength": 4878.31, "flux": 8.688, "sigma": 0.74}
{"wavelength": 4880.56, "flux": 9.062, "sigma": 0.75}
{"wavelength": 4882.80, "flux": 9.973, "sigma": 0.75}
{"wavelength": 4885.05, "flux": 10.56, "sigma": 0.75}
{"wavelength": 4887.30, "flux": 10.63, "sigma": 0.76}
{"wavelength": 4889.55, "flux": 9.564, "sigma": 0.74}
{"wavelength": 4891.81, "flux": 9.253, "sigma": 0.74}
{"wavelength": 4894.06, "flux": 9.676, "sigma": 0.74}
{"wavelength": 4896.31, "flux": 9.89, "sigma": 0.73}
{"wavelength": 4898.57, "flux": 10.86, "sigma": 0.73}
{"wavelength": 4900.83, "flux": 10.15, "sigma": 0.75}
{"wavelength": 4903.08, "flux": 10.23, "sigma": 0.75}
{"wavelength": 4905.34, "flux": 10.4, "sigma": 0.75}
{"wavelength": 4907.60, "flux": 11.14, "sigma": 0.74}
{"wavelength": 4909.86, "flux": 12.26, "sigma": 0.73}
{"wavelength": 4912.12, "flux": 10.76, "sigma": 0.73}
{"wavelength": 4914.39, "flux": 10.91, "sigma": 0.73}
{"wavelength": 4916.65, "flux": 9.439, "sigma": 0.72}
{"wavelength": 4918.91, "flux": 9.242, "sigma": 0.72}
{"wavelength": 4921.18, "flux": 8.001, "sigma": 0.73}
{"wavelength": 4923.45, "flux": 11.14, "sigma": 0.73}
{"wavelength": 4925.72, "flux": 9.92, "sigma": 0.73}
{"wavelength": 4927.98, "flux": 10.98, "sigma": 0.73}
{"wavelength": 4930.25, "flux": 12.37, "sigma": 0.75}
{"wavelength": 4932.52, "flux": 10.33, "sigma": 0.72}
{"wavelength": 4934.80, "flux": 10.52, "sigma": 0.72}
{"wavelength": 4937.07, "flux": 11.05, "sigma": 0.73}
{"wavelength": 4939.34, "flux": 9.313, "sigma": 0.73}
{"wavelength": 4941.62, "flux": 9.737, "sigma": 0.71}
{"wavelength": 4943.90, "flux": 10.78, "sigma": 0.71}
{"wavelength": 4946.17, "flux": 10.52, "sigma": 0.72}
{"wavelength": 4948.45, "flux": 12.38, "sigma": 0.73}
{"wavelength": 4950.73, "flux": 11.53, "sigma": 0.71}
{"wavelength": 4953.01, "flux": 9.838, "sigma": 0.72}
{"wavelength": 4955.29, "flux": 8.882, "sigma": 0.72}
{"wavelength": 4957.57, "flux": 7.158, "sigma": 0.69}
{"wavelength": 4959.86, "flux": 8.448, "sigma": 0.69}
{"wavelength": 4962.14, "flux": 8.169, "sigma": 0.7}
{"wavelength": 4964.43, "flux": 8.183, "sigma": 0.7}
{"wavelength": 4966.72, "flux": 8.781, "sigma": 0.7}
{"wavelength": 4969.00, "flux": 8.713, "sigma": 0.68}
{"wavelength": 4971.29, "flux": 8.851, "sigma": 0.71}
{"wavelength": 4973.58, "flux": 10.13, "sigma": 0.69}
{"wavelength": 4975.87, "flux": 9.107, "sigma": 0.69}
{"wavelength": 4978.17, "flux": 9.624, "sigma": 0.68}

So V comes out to -4.3 Ang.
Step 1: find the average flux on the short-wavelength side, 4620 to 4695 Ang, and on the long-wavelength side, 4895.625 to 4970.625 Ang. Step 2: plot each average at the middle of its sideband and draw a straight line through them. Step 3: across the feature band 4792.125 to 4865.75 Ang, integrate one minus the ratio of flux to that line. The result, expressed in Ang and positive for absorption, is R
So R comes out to 8.65 Ang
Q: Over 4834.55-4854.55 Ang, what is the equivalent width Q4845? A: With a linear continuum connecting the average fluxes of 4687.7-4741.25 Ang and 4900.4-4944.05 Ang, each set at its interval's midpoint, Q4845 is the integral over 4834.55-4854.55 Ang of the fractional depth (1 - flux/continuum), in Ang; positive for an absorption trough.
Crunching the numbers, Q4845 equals 3.12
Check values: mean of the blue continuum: 9.59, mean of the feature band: 8.54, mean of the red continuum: 10.4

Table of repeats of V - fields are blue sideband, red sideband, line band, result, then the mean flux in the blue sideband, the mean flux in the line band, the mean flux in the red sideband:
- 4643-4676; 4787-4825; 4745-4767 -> 1.3 Ang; 9.81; 8.37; 8.37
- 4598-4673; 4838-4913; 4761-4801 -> 8.6 Ang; 9.6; 7.63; 9.78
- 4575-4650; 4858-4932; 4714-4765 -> 2.9 Ang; 9.22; 9.08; 10.1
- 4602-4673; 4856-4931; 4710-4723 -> 0.7 Ang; 9.67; 9.32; 10.1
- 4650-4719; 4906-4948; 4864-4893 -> 1.4 Ang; 9.59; 9.83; 10.5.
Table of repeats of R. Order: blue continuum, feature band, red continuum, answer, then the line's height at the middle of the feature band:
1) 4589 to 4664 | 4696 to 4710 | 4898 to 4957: -0.36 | 9.7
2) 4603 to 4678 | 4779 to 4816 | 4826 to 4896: 4.67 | 9.41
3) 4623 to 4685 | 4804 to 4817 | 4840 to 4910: 1.64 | 9.73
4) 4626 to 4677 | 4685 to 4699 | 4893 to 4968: 0.65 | 9.83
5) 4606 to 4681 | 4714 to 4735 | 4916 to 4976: 0.76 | 9.76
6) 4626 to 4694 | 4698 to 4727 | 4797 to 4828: -1.19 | 9.23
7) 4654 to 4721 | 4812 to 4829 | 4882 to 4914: 3.19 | 10.1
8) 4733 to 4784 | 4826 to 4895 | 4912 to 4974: -1.02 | 9.14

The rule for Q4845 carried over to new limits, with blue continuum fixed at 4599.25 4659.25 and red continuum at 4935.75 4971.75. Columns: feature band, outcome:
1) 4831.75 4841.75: 1.1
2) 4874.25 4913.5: -2.6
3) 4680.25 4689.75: 0.6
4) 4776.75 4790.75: 3.1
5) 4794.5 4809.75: 1.4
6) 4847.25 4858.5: 0.4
